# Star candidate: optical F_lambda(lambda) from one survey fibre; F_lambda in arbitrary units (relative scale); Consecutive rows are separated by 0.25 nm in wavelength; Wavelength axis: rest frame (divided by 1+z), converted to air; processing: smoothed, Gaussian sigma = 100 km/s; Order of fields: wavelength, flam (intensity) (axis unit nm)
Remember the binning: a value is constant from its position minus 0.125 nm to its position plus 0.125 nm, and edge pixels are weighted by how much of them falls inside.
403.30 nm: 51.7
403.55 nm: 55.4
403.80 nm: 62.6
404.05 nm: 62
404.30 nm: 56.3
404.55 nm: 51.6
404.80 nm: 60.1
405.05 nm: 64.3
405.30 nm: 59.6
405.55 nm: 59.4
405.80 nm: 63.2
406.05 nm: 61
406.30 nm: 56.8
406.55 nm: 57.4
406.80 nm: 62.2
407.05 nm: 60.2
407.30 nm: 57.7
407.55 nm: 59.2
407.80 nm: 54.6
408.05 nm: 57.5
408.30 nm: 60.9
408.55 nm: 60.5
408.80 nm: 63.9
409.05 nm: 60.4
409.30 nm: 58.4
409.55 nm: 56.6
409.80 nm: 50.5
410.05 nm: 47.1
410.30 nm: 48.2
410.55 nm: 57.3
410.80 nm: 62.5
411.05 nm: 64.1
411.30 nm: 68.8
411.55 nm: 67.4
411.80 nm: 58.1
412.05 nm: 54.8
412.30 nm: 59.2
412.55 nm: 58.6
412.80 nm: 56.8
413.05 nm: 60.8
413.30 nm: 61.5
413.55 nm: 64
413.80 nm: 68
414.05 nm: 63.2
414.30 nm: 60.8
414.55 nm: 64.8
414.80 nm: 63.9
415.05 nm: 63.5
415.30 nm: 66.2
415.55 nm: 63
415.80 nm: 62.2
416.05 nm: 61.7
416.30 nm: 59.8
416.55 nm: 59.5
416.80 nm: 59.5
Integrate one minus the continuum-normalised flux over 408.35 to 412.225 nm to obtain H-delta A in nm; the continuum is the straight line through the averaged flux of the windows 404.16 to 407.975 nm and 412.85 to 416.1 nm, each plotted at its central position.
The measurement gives 0.16 nm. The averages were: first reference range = 58.9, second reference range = 63.2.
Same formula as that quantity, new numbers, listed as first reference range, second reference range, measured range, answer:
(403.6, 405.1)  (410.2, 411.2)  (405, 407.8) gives -0.041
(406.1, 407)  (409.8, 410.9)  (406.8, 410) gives -0.115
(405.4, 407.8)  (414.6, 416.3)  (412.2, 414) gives 0.024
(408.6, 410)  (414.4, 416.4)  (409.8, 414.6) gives 0.019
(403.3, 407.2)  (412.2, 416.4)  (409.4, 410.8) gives 0.181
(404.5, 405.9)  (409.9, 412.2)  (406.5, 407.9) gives 0.021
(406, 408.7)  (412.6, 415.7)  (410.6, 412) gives -0.047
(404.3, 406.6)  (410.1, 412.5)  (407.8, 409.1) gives -0.015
